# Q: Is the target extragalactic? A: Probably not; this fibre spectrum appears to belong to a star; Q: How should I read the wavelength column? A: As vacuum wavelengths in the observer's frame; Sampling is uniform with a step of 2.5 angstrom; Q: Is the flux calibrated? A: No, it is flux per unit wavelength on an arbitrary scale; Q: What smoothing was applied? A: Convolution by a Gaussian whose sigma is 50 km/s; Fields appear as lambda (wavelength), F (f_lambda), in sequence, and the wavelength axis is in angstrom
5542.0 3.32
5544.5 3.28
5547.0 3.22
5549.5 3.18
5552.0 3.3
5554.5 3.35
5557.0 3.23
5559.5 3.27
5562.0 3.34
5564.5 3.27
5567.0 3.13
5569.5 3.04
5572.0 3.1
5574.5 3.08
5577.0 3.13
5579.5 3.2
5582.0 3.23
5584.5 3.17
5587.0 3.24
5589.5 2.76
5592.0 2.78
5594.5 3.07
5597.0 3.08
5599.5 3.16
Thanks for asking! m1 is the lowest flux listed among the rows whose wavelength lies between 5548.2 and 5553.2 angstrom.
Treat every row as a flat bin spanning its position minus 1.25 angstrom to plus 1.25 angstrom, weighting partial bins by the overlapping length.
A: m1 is 3.18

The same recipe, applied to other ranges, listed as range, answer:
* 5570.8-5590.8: 2.76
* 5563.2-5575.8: 3.04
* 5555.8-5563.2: 3.23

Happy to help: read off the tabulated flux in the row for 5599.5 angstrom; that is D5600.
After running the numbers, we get 3.16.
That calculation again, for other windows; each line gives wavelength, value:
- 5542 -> 3.32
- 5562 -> 3.34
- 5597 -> 3.08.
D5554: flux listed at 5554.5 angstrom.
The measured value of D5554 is 3.35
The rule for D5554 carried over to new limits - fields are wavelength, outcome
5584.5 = 3.17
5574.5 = 3.08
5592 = 2.78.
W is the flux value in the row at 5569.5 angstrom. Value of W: 3.04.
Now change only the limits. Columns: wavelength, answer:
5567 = 3.13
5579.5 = 3.2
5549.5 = 3.18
